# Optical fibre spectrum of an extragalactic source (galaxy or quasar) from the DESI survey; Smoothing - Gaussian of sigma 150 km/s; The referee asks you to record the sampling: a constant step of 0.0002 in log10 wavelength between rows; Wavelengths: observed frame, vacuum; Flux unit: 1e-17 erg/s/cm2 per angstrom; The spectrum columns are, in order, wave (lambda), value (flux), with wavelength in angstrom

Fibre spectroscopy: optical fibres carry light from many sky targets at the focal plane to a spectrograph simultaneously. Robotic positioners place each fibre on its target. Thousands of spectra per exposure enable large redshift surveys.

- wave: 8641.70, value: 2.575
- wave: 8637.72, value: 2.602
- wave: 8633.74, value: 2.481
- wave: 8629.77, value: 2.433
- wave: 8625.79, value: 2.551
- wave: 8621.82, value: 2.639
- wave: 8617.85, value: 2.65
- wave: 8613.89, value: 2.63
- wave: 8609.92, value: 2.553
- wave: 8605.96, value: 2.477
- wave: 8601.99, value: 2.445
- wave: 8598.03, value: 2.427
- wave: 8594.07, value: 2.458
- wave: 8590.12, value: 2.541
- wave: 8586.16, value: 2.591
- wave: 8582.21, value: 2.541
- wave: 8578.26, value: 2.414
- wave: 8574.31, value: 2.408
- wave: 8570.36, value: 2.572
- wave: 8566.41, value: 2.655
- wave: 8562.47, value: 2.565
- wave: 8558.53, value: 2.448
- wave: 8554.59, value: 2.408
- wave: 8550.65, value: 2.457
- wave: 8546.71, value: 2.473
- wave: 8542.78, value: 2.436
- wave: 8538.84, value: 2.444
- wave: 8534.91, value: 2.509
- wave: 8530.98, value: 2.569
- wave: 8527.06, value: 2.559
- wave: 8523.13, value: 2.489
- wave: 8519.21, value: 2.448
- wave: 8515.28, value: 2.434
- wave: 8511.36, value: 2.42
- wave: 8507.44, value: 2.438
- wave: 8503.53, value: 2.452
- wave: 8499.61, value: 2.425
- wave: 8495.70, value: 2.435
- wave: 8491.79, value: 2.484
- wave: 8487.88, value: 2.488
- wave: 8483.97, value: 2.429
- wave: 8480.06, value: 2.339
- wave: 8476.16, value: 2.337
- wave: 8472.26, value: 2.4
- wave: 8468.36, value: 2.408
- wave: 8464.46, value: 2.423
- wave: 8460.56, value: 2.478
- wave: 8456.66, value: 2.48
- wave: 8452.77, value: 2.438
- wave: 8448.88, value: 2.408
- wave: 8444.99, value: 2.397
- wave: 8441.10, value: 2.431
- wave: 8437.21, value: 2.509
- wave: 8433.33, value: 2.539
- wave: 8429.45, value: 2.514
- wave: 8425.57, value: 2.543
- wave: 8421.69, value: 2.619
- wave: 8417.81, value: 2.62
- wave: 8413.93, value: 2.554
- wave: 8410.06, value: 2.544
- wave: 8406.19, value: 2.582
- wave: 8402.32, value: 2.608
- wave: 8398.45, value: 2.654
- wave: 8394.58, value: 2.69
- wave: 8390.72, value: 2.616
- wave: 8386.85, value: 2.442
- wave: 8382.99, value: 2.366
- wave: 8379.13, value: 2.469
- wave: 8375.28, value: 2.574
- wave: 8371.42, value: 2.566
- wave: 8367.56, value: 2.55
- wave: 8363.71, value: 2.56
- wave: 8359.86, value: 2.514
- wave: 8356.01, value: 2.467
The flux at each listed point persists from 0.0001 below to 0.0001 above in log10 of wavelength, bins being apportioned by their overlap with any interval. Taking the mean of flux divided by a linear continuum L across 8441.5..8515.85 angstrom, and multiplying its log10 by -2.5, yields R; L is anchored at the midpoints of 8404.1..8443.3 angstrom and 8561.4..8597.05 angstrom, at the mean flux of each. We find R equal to 0.05 mag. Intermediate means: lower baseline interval 2.54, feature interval 2.43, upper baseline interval 2.52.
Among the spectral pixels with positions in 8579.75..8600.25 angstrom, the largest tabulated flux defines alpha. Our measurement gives 2.591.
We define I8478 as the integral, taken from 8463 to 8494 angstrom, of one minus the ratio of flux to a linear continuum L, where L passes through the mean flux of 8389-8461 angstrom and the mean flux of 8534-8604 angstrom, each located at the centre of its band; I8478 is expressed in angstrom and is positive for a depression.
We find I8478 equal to 1.3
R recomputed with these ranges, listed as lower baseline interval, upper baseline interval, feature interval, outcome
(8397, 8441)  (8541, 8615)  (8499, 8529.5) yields 0.03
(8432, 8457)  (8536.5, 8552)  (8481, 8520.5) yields 0.01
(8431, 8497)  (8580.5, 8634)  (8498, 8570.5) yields 0.00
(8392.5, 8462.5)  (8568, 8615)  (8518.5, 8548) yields 0.01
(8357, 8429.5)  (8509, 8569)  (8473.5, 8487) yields 0.06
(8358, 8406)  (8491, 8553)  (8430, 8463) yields 0.02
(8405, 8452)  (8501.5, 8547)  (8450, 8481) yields 0.04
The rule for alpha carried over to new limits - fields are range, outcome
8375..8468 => 2.69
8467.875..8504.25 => 2.488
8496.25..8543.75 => 2.569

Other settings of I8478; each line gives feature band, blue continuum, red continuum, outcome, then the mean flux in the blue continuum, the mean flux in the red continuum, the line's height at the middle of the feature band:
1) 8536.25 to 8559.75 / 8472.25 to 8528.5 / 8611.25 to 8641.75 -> 0.4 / 2.44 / 2.57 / 2.49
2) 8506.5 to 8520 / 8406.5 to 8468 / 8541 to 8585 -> 0.3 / 2.5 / 2.49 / 2.49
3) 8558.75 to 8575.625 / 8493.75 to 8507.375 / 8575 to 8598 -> -0.4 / 2.44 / 2.5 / 2.48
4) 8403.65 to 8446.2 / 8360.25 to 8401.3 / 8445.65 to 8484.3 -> -1.0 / 2.55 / 2.41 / 2.48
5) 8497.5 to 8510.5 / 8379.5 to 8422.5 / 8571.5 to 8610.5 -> 0.4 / 2.57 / 2.48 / 2.52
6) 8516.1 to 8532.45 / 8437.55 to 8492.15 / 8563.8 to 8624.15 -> -0.2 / 2.42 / 2.53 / 2.48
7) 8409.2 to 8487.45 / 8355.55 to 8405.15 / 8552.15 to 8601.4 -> 1.9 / 2.55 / 2.5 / 2.53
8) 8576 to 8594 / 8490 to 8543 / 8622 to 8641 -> -0.1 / 2.47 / 2.53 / 2.51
